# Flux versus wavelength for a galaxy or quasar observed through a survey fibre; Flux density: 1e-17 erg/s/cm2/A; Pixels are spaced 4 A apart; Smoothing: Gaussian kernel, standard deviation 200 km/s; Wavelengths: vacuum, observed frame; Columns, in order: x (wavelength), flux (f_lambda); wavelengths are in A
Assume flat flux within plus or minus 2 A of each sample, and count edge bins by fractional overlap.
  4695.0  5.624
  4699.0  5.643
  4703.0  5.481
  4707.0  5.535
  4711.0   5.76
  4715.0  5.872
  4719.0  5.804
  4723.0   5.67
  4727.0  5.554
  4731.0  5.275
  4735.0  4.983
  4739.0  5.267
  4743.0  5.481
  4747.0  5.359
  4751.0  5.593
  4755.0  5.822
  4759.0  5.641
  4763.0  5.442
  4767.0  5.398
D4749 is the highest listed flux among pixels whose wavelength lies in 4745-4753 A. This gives 5.593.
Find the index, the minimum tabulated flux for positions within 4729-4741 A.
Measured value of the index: 4.983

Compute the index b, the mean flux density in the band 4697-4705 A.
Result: 5.56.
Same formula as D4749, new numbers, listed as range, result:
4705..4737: 5.872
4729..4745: 5.481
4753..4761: 5.822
